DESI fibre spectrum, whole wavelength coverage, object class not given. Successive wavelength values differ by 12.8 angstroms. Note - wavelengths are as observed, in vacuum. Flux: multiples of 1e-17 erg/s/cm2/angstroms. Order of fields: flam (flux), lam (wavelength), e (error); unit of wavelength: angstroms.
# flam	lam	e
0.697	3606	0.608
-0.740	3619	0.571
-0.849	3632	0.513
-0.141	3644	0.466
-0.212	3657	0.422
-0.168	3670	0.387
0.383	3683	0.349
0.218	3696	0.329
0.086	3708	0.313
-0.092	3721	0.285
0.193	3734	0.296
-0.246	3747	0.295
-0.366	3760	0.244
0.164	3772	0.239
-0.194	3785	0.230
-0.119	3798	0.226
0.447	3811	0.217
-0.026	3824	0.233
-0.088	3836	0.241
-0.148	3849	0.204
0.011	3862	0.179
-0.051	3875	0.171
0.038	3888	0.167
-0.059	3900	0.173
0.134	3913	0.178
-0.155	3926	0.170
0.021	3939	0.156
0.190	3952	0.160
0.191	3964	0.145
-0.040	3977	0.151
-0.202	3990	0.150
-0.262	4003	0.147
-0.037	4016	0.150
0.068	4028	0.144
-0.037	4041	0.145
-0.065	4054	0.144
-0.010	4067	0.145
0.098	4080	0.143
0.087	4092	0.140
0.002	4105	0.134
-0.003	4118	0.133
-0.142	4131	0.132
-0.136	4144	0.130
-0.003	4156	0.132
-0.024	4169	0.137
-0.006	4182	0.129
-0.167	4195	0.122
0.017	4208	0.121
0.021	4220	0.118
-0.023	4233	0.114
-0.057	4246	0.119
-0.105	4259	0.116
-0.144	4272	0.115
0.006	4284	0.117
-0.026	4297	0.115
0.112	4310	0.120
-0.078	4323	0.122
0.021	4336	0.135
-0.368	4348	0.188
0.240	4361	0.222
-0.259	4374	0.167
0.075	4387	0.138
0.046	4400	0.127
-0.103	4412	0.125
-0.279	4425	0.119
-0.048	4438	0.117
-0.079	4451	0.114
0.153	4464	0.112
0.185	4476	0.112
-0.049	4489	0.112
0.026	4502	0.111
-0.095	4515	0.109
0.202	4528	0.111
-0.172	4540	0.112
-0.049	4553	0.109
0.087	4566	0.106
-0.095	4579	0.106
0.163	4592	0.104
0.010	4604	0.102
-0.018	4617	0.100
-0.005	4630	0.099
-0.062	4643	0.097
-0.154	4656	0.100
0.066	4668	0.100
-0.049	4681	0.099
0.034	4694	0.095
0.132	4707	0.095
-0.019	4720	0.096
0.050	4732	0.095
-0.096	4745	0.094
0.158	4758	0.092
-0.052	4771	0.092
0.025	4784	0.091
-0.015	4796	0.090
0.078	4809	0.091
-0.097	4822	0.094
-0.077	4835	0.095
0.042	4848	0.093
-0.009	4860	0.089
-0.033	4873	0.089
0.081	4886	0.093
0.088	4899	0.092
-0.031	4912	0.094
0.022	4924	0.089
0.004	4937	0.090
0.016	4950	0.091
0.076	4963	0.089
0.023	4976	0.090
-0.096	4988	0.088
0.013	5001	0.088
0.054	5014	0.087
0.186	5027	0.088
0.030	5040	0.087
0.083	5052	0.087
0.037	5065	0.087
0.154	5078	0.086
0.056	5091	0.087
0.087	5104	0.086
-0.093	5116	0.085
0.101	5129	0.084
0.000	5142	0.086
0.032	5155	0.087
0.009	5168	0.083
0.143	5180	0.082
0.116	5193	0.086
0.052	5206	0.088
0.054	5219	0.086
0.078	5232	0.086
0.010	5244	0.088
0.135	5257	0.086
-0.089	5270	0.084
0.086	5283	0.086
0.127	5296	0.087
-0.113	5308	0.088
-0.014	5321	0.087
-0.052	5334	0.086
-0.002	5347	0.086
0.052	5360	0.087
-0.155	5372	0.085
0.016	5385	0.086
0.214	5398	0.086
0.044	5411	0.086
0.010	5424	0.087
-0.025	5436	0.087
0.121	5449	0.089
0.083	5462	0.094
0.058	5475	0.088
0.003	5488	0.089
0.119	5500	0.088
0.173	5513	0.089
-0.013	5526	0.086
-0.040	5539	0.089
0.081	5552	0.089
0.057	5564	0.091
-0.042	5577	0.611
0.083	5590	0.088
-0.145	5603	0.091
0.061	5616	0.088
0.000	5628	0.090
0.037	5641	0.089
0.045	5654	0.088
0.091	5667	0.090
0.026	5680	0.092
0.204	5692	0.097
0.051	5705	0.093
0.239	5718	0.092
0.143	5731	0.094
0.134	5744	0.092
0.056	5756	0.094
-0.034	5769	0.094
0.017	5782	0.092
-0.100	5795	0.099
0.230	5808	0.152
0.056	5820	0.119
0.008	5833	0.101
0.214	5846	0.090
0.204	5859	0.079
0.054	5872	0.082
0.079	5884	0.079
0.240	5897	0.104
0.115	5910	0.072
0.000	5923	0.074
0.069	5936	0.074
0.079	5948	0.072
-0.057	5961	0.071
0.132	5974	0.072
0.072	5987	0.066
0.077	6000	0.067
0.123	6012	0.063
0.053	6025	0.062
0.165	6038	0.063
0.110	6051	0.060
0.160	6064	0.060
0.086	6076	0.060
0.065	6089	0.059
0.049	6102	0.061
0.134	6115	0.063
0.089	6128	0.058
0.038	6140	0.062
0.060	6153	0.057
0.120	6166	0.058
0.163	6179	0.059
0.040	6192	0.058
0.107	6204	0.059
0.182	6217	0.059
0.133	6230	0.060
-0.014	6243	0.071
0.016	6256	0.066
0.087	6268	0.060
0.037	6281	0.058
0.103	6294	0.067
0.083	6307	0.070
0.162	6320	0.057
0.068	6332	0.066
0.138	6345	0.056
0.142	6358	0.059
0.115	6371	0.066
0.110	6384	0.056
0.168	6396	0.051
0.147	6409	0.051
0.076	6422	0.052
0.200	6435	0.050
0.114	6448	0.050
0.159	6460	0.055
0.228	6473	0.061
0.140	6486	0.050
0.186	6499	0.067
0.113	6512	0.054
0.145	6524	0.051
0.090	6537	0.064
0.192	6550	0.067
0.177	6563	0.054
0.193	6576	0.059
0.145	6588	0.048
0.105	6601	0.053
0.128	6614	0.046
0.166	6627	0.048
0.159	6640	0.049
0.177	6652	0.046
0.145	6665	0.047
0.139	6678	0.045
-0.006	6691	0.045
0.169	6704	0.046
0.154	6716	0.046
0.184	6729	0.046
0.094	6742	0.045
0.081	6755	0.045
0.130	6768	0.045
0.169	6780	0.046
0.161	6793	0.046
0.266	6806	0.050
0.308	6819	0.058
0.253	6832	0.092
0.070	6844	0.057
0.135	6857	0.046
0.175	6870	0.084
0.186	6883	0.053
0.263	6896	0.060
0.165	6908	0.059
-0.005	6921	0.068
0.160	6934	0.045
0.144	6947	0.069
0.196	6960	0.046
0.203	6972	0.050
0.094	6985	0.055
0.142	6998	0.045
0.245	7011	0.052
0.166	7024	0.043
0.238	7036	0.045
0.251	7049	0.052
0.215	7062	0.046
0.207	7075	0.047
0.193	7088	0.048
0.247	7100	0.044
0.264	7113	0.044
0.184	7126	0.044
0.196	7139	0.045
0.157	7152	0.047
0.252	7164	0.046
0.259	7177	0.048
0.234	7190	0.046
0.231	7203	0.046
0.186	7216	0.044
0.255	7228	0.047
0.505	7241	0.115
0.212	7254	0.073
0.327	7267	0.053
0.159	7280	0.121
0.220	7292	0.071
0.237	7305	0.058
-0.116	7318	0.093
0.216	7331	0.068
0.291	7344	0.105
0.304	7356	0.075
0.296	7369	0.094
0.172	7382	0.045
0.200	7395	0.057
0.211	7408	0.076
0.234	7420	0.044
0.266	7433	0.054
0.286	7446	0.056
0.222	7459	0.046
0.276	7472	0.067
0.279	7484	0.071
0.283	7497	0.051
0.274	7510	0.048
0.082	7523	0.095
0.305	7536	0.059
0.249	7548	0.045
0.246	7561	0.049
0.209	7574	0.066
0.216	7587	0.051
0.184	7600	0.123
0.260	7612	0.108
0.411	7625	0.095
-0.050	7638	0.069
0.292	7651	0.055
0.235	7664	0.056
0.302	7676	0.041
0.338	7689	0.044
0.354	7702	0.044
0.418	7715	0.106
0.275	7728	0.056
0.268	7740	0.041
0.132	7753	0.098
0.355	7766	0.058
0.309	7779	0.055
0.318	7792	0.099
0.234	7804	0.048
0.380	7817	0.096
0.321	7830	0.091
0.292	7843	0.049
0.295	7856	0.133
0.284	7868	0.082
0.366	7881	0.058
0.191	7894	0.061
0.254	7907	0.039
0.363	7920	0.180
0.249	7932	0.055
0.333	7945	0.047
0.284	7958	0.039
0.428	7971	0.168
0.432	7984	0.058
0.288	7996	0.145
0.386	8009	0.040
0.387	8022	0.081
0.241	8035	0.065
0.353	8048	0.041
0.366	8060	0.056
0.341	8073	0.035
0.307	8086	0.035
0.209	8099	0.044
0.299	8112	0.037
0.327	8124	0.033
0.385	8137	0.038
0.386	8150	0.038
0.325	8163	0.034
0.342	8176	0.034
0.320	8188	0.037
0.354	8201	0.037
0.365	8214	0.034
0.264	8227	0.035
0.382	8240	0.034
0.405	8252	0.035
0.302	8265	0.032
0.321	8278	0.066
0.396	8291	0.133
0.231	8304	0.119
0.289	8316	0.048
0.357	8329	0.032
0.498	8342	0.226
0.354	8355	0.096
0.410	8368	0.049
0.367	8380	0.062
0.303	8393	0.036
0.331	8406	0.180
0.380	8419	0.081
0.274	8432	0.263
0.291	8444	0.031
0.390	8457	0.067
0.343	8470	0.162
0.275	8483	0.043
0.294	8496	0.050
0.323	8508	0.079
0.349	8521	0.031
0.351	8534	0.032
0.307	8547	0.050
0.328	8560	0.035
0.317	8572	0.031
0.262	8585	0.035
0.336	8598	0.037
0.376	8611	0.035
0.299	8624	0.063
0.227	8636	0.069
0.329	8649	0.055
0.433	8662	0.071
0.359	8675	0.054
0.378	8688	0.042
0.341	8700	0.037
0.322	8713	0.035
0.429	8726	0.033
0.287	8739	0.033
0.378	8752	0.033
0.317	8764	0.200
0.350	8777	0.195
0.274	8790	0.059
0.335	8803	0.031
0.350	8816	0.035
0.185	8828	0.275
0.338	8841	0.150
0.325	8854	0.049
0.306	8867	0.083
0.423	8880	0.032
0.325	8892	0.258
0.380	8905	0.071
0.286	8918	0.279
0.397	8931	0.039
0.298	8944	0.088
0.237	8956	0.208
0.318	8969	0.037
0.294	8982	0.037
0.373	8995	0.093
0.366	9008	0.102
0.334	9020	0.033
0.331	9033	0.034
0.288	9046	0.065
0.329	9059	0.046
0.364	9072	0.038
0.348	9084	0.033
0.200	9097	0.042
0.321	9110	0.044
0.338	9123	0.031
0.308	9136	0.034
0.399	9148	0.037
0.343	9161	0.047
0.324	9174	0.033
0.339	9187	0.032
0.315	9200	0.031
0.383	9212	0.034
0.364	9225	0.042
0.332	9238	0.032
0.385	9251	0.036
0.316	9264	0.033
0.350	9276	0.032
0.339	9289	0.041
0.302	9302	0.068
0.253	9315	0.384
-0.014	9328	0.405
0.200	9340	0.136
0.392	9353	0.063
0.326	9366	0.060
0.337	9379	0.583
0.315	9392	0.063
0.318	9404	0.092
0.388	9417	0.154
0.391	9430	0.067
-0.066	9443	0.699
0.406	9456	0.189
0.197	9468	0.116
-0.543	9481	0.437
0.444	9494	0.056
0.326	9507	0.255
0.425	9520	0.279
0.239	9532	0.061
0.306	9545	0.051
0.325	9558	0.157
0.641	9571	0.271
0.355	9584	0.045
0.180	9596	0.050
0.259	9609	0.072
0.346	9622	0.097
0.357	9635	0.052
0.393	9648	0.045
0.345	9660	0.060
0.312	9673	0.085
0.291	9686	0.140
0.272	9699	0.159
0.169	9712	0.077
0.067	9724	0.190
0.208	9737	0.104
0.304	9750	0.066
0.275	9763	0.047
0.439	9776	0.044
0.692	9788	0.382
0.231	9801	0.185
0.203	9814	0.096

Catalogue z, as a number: 0.761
